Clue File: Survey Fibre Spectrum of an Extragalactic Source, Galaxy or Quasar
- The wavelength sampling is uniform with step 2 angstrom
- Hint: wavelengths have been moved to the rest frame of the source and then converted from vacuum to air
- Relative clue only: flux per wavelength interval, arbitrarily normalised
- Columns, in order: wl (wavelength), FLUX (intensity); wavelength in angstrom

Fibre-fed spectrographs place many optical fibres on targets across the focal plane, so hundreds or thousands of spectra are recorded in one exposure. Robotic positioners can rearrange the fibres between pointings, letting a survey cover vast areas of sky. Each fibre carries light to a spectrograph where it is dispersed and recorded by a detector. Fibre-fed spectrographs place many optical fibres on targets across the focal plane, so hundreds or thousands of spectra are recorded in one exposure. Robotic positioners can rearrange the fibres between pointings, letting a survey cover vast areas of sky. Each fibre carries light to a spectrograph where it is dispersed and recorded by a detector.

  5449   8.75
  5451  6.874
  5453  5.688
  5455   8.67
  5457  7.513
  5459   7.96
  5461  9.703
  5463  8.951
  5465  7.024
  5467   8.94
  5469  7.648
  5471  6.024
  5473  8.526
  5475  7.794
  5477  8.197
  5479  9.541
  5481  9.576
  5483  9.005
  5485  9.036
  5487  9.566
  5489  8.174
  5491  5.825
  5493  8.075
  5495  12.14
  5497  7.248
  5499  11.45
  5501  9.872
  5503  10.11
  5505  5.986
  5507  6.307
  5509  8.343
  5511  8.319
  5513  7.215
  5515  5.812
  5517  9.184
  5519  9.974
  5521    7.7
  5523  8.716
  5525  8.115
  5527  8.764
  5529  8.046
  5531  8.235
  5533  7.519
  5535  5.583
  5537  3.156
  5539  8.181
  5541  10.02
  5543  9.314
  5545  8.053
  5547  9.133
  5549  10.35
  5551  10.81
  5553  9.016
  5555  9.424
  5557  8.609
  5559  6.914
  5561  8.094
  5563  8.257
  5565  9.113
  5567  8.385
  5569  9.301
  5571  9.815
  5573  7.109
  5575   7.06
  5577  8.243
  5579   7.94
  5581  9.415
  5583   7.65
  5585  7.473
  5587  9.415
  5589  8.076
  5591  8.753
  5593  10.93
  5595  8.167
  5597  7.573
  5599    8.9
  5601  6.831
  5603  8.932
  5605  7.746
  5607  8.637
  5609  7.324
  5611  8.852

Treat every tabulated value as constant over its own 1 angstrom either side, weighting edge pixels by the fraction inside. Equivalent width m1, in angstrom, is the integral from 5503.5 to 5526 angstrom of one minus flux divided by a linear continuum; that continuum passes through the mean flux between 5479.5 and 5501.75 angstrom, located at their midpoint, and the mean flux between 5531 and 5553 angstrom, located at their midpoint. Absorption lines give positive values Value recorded 2.2 angstrom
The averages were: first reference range 9.09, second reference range 8.25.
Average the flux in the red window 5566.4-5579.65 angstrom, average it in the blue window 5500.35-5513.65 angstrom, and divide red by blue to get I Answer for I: 1.03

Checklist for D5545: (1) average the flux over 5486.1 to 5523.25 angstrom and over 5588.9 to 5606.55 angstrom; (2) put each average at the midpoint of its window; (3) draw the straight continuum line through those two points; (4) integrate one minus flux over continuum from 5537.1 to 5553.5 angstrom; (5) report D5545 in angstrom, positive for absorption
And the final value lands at -1.2 angstrom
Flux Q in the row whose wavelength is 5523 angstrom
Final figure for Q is 8.716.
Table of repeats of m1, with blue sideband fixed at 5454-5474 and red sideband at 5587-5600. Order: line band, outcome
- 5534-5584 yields 1.4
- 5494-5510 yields -1.2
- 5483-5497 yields -0.8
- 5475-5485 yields -0.9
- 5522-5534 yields 0.3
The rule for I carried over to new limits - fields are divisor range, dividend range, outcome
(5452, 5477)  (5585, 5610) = 1.07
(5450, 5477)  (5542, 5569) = 1.14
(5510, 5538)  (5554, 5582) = 1.11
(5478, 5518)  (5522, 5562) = 0.97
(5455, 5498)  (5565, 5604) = 1.00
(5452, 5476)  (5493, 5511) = 1.12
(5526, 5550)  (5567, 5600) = 1.06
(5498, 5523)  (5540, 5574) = 1.07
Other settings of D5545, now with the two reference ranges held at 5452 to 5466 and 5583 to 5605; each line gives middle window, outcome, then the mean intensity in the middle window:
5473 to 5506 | -3.3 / 8.84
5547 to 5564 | -1.4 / 8.95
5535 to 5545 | 0.9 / 7.5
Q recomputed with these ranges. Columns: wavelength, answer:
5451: 6.874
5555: 9.424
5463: 8.951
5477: 8.197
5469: 7.648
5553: 9.016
